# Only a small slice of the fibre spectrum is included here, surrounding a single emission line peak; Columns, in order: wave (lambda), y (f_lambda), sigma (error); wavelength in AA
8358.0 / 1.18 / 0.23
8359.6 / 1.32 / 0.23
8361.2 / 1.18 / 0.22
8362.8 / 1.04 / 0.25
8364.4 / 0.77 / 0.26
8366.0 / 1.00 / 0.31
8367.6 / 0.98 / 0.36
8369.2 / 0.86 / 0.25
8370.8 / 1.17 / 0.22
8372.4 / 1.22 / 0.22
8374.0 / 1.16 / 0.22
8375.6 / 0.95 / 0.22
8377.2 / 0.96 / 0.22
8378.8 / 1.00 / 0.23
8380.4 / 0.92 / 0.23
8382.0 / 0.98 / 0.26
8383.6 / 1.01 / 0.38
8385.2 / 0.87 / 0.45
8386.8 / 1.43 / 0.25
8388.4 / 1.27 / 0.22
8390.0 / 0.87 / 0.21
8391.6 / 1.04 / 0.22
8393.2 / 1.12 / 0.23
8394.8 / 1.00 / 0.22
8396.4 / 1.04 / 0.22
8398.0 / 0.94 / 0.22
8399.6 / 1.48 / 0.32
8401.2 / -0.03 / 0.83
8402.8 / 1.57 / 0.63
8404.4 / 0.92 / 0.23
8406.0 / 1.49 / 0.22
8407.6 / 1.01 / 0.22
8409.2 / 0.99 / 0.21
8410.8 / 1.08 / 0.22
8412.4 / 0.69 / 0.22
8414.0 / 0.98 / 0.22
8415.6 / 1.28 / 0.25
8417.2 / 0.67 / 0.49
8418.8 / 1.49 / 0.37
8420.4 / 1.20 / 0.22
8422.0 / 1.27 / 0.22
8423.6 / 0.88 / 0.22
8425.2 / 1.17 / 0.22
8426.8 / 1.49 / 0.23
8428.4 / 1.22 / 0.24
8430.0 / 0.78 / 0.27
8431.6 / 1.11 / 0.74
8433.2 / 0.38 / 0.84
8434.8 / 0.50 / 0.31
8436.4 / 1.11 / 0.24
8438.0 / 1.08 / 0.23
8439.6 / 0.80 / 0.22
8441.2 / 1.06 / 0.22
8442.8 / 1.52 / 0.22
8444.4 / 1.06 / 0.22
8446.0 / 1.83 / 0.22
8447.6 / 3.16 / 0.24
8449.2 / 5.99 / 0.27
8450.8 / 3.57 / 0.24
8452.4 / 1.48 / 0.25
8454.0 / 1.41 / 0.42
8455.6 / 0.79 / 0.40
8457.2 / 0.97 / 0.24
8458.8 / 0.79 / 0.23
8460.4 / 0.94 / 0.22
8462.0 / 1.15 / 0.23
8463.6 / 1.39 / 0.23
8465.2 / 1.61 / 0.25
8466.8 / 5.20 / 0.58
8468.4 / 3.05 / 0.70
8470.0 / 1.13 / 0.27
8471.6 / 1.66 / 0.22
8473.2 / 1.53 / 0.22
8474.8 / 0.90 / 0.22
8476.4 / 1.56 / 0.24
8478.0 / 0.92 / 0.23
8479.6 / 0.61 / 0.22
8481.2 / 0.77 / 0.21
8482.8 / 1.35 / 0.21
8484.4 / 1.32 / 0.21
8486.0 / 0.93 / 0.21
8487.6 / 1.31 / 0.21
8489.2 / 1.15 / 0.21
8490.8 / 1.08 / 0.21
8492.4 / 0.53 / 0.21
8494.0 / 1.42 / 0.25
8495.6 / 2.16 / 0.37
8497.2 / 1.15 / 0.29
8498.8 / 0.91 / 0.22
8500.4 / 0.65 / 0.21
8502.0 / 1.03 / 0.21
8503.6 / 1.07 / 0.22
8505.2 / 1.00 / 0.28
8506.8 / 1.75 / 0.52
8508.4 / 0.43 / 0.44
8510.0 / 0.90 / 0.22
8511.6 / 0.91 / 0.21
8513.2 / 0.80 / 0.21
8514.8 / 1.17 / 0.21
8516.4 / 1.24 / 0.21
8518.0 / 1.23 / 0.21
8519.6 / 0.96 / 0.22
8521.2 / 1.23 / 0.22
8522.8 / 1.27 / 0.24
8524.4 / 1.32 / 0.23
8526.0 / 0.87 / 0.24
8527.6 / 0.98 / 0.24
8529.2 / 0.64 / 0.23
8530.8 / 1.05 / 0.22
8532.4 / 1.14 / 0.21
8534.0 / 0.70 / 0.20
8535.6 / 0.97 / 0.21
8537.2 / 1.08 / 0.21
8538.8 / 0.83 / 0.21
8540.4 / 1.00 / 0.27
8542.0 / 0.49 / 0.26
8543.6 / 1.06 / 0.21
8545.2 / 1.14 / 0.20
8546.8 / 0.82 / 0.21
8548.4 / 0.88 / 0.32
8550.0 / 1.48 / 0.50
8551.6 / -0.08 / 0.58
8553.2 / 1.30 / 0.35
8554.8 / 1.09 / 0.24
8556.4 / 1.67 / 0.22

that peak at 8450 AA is [S II]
